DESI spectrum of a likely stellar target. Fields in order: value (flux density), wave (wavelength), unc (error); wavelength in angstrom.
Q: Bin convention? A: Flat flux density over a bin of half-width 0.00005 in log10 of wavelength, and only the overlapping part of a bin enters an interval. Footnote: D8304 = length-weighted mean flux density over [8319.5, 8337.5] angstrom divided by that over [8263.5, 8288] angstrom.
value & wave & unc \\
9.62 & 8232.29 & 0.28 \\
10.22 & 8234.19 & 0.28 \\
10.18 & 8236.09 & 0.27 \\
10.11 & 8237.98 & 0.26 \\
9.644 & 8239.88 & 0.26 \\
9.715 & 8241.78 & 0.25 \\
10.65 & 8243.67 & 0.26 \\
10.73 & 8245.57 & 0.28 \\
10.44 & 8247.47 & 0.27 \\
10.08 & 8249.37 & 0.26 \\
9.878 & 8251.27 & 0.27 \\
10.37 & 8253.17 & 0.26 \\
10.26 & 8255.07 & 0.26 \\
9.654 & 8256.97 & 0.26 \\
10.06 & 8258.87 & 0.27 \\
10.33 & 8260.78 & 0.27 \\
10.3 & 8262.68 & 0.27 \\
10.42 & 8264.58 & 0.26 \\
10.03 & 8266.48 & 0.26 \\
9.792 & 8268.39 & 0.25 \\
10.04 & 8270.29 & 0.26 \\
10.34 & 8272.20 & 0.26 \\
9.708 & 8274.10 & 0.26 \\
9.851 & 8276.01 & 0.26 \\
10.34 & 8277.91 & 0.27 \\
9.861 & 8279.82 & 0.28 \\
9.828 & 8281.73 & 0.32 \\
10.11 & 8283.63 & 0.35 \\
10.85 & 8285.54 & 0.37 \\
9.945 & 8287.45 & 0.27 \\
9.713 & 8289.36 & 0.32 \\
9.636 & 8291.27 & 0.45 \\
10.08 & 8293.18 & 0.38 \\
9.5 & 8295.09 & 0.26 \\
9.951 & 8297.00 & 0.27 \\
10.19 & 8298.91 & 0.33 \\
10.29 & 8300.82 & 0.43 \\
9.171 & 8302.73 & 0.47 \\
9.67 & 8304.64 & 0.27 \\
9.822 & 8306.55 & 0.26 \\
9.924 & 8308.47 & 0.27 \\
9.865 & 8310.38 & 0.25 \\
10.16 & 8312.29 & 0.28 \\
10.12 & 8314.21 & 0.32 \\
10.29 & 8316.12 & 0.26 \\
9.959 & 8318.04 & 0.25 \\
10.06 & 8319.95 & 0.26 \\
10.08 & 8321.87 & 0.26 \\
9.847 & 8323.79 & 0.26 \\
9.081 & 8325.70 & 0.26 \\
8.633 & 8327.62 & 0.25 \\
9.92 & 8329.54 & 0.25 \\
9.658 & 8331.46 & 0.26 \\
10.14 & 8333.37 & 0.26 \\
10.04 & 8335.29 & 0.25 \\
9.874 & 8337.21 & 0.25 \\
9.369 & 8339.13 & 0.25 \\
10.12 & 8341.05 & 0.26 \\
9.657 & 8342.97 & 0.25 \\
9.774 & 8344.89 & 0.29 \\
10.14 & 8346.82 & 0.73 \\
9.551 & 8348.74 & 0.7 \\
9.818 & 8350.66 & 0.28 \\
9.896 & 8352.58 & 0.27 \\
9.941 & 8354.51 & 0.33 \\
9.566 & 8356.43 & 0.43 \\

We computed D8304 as 1.0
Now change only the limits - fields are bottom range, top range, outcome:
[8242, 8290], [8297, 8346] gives 0.97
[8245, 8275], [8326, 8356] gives 0.96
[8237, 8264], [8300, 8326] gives 0.97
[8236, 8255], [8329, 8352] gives 0.97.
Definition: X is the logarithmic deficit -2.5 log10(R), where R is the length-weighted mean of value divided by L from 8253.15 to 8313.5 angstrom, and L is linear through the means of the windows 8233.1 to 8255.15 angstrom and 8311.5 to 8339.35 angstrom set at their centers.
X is 0.00 mag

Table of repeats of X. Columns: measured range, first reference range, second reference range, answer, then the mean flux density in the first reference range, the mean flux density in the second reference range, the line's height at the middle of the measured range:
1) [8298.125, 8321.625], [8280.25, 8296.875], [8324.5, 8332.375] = -0.038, 9.95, 9.34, 9.62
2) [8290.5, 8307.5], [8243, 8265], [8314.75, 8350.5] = 0.019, 10.3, 9.79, 9.99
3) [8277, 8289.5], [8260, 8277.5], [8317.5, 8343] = -0.010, 10.1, 9.75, 10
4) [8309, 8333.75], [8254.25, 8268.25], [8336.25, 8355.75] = 0.008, 10.1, 9.81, 9.9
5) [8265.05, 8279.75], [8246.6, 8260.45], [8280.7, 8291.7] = 0.005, 10.1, 10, 10.1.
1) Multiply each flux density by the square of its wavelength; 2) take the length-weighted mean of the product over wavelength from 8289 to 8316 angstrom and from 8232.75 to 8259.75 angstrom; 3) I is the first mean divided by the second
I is 1.0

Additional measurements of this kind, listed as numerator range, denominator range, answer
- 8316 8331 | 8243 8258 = 0.96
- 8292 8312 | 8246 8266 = 0.98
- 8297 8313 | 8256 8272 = 0.99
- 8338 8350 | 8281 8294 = 0.99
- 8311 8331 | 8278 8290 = 0.98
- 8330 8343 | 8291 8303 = 1.01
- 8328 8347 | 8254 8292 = 0.99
